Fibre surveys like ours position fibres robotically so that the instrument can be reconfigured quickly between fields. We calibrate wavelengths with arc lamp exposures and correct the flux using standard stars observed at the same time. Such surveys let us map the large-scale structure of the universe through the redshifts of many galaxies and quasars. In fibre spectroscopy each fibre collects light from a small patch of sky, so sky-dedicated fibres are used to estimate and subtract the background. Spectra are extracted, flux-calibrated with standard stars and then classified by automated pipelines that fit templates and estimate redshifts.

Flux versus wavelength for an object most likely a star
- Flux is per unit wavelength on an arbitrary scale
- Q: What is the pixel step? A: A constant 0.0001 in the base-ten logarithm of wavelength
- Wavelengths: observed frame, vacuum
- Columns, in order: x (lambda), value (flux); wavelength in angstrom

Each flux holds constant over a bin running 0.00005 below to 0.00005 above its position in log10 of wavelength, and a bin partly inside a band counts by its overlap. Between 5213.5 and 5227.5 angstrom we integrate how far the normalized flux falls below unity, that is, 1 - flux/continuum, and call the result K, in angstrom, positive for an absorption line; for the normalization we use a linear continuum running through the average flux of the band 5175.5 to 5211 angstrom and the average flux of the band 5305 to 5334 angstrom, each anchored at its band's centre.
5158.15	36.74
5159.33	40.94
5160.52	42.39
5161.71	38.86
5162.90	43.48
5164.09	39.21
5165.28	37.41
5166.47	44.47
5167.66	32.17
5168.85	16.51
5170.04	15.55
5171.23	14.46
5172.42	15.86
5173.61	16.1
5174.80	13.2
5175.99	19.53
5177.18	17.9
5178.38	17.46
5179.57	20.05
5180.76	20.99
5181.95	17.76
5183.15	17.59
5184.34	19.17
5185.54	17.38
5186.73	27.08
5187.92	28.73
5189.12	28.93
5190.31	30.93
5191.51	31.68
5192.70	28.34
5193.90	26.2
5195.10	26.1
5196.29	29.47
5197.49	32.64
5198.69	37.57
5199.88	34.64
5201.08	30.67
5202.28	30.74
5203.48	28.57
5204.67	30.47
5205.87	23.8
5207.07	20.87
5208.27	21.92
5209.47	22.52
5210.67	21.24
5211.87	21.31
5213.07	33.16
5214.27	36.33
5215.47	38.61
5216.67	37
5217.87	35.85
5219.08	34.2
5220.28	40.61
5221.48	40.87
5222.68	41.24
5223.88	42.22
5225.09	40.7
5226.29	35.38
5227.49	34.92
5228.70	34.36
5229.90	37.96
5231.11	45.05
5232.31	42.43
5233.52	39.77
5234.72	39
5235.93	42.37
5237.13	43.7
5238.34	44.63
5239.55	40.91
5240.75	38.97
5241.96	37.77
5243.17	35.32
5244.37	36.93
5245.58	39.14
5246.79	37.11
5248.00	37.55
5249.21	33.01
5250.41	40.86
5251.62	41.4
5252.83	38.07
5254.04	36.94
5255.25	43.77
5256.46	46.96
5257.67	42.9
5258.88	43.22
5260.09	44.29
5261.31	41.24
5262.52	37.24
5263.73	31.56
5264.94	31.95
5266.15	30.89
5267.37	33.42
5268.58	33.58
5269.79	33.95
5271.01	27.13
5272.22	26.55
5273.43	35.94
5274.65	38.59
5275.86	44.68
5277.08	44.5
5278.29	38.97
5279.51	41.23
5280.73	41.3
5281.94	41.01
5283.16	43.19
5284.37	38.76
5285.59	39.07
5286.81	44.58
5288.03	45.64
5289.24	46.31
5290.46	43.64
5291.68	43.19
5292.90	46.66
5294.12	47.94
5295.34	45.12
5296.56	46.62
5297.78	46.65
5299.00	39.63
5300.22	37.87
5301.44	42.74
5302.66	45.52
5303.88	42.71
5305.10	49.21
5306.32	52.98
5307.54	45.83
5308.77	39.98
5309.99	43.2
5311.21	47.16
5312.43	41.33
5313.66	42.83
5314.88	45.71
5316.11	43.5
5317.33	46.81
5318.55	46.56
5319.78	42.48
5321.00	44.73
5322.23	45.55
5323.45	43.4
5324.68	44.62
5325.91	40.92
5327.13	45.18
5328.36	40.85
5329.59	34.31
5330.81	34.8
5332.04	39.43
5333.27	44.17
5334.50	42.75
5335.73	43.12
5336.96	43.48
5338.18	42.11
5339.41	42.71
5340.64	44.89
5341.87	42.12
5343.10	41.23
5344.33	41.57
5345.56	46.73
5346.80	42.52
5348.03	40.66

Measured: -4.3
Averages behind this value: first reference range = 25.4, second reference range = 43.5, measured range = 38.2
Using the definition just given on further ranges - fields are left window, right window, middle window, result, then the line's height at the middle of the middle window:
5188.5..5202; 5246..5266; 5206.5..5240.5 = -1.3 angstrom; 34.6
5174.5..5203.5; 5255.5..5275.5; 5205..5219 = 0.1 angstrom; 28.7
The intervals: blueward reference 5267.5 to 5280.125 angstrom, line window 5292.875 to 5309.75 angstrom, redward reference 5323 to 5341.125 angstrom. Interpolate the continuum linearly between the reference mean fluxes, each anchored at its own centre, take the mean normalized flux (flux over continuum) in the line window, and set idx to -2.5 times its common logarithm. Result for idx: -0.15 mag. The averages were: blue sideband 36.4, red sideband 41.7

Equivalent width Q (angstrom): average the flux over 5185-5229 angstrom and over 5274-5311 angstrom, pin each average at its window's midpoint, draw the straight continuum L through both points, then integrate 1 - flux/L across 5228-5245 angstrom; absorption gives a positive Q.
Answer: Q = -2.1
